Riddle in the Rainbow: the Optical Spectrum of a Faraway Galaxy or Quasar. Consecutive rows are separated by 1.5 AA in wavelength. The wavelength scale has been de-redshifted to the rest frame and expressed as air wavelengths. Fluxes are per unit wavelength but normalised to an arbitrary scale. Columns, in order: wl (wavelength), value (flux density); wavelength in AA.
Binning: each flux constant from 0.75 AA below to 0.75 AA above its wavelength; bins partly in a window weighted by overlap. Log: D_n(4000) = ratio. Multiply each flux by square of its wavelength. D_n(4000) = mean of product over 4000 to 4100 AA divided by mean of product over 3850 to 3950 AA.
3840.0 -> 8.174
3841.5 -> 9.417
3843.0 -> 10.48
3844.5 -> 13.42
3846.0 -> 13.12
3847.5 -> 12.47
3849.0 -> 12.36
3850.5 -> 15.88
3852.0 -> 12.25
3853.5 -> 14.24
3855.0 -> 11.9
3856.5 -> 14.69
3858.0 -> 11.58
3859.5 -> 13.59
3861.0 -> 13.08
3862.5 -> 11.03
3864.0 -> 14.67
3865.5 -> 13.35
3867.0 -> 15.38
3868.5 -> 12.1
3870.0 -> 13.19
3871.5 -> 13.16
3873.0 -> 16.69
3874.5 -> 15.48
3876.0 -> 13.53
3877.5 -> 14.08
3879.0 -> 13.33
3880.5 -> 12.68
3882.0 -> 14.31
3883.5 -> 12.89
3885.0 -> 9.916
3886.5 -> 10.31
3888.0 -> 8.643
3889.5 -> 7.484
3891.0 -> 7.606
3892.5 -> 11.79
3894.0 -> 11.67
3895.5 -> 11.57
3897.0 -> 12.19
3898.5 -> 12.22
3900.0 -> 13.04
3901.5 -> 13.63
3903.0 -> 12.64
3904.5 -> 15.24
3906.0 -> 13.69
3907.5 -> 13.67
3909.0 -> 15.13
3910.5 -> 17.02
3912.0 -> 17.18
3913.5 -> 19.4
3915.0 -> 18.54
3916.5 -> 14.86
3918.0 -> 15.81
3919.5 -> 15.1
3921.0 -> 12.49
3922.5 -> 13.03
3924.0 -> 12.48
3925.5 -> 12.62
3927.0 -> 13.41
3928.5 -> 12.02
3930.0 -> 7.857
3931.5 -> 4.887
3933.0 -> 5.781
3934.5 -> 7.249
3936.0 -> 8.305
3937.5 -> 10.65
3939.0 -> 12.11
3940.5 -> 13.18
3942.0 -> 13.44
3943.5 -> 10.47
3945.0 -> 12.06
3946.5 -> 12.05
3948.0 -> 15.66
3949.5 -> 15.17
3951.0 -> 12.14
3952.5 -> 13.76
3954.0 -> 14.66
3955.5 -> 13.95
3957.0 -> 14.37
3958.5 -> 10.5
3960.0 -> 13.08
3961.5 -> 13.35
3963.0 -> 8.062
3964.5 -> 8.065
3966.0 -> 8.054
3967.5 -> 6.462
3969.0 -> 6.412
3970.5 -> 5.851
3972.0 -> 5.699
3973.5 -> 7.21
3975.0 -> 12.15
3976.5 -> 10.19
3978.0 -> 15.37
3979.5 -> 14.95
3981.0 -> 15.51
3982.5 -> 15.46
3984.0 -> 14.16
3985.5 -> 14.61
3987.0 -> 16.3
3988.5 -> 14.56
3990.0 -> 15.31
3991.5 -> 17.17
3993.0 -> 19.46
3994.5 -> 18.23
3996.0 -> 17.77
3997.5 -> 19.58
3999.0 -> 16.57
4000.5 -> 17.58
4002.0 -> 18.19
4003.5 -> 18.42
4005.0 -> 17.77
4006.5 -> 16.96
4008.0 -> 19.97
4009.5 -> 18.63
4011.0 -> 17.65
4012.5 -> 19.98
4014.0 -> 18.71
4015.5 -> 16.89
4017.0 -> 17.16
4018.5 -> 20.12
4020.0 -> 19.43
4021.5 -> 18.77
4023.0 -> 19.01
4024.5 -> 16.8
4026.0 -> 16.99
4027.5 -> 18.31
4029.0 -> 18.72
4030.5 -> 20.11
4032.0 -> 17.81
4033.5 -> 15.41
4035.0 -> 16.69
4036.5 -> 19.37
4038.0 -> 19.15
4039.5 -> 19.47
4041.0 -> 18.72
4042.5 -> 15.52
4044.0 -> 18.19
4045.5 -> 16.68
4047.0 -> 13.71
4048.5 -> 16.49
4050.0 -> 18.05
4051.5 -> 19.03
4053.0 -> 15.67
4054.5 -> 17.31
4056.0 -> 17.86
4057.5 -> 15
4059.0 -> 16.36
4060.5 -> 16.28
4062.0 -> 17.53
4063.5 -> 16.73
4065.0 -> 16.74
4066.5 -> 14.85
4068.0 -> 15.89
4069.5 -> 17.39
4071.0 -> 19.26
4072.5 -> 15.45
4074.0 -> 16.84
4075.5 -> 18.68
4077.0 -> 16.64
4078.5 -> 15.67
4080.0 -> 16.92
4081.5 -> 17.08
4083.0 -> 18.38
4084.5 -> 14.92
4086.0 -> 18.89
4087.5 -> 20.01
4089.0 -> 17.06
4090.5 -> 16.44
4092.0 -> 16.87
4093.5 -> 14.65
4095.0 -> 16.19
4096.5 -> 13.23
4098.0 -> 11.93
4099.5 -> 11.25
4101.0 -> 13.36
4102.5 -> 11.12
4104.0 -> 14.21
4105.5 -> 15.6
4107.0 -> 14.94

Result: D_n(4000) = 1.5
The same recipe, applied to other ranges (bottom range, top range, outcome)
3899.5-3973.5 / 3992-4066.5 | 1.54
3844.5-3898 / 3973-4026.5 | 1.42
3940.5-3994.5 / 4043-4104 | 1.36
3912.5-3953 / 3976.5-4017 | 1.42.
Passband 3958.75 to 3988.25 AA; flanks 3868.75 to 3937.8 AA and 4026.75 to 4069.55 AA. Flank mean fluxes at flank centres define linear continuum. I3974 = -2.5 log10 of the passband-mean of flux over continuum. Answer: 0.31 mag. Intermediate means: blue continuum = 12.6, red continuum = 17.2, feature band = 11.2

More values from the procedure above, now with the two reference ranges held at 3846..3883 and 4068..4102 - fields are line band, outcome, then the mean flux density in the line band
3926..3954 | 0.27 mag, 11.2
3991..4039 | -0.19 mag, 18.2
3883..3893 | 0.39 mag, 9.68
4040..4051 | -0.08 mag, 16.9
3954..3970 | 0.38 mag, 10.4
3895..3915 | -0.04 mag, 14.5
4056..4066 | -0.04 mag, 16.5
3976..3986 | 0.04 mag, 14.4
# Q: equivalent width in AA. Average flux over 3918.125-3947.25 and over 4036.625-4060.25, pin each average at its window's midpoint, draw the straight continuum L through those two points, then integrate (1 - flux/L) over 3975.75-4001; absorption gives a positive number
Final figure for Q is -3.5 AA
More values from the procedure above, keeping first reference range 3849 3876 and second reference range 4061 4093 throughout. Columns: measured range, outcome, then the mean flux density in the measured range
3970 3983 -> 3.4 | 11.4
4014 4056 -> -3.7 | 17.8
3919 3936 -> 4.8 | 10.5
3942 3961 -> 2.4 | 13.2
